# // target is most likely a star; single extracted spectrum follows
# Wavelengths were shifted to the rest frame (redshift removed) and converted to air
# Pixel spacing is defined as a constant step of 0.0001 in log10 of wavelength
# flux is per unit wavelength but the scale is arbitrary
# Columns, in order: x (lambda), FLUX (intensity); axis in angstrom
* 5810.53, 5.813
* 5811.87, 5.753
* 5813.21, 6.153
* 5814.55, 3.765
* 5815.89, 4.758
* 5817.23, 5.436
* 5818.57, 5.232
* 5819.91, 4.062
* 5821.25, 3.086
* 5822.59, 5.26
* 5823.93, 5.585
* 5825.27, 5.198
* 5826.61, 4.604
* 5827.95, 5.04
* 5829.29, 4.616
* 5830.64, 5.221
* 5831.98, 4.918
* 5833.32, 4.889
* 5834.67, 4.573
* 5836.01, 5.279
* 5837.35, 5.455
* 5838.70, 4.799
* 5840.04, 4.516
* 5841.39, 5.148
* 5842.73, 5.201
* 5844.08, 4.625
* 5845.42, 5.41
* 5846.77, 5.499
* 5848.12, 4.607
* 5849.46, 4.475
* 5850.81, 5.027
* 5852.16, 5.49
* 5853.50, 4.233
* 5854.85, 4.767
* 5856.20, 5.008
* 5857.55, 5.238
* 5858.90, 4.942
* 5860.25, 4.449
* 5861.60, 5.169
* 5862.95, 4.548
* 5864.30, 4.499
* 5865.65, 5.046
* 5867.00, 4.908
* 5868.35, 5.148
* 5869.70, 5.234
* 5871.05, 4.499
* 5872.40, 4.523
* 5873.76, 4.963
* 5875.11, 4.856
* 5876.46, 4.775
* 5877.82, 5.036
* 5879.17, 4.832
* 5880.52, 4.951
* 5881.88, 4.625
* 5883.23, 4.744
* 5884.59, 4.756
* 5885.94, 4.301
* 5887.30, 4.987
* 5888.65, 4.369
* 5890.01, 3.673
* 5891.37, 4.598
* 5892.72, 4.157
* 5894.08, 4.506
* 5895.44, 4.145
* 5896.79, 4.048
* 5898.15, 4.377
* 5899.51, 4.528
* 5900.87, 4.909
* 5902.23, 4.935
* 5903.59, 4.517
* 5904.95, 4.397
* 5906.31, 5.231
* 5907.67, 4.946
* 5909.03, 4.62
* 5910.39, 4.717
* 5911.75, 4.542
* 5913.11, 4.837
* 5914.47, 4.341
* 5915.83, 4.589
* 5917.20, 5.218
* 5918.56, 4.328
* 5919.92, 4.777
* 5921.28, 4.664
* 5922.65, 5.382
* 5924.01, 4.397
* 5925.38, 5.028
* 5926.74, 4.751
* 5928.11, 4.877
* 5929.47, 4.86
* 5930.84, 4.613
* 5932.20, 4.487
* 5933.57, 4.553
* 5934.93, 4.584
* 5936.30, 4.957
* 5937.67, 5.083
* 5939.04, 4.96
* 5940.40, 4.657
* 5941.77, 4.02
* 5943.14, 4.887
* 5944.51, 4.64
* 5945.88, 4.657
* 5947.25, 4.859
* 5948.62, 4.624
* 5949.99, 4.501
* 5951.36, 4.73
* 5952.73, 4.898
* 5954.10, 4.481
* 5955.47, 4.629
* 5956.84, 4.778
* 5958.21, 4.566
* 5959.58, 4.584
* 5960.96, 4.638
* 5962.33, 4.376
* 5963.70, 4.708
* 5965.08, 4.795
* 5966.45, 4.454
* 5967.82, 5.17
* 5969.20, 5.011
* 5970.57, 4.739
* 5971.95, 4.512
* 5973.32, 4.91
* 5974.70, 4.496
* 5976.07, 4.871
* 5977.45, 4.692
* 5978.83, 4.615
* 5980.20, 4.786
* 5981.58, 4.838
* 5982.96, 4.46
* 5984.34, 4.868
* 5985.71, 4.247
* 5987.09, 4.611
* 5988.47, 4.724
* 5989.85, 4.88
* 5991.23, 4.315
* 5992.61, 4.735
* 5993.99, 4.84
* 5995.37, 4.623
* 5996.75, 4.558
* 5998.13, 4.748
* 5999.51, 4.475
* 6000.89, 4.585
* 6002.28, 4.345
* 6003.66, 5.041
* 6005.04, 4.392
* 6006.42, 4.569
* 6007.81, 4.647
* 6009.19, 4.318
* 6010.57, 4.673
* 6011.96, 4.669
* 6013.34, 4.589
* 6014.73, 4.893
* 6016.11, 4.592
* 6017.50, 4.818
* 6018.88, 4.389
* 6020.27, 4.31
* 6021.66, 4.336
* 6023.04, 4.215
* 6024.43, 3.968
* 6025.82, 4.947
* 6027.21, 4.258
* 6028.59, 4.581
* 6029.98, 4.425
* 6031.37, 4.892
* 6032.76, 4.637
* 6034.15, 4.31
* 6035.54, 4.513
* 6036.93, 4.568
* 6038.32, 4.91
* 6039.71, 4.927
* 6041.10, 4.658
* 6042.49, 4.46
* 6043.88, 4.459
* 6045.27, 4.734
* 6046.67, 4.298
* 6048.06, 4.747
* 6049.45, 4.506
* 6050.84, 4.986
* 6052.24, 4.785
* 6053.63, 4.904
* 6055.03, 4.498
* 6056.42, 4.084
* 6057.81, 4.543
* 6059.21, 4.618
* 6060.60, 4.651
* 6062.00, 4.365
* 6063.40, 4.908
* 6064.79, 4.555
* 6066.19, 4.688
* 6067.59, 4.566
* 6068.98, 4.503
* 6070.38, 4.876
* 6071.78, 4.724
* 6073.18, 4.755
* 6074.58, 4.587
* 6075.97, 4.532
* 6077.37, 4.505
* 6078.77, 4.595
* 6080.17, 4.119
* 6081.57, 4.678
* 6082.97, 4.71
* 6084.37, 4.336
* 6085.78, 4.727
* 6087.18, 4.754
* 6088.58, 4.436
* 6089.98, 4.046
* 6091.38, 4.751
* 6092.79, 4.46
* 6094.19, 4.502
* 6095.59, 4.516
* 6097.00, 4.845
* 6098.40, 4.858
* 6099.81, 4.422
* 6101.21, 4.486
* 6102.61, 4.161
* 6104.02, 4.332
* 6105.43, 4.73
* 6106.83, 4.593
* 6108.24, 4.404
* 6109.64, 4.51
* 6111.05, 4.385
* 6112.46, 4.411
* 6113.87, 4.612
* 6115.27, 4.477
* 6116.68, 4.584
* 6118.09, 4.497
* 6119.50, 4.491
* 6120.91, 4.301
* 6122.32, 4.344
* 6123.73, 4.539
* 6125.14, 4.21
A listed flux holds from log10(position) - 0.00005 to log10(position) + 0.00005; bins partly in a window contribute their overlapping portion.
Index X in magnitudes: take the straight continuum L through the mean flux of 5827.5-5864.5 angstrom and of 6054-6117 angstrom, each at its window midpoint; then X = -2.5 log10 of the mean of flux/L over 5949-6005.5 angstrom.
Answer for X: 0.01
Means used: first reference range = 4.92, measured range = 4.67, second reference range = 4.54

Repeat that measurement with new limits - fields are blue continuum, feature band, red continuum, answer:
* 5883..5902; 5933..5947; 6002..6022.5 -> -0.05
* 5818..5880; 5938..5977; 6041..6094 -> 0.01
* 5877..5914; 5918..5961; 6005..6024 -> -0.03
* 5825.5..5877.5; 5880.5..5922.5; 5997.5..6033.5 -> 0.05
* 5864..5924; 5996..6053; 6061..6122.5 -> 0.00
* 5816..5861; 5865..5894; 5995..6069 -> 0.03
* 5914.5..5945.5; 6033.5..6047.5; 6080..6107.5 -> 0.00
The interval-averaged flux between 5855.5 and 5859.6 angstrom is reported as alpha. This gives 5.05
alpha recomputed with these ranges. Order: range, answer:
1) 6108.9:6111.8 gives 4.45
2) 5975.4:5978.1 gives 4.78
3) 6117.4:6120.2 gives 4.49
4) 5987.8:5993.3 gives 4.66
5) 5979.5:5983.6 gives 4.7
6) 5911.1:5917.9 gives 4.71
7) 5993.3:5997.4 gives 4.68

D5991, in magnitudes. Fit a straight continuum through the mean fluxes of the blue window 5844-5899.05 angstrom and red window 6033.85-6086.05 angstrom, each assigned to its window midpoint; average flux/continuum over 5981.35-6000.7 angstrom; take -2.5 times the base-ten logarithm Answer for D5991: 0.00 mag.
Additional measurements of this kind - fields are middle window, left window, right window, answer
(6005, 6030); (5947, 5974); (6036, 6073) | 0.04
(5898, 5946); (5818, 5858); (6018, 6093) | 0.01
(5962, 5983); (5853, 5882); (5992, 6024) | -0.02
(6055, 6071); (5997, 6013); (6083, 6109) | -0.01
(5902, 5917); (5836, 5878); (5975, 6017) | 0.02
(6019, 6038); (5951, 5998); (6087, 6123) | 0.03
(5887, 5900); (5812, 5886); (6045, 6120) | 0.12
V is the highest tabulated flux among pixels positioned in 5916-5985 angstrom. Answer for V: 5.382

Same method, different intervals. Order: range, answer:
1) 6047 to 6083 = 4.986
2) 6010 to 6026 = 4.947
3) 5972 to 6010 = 5.041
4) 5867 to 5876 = 5.234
